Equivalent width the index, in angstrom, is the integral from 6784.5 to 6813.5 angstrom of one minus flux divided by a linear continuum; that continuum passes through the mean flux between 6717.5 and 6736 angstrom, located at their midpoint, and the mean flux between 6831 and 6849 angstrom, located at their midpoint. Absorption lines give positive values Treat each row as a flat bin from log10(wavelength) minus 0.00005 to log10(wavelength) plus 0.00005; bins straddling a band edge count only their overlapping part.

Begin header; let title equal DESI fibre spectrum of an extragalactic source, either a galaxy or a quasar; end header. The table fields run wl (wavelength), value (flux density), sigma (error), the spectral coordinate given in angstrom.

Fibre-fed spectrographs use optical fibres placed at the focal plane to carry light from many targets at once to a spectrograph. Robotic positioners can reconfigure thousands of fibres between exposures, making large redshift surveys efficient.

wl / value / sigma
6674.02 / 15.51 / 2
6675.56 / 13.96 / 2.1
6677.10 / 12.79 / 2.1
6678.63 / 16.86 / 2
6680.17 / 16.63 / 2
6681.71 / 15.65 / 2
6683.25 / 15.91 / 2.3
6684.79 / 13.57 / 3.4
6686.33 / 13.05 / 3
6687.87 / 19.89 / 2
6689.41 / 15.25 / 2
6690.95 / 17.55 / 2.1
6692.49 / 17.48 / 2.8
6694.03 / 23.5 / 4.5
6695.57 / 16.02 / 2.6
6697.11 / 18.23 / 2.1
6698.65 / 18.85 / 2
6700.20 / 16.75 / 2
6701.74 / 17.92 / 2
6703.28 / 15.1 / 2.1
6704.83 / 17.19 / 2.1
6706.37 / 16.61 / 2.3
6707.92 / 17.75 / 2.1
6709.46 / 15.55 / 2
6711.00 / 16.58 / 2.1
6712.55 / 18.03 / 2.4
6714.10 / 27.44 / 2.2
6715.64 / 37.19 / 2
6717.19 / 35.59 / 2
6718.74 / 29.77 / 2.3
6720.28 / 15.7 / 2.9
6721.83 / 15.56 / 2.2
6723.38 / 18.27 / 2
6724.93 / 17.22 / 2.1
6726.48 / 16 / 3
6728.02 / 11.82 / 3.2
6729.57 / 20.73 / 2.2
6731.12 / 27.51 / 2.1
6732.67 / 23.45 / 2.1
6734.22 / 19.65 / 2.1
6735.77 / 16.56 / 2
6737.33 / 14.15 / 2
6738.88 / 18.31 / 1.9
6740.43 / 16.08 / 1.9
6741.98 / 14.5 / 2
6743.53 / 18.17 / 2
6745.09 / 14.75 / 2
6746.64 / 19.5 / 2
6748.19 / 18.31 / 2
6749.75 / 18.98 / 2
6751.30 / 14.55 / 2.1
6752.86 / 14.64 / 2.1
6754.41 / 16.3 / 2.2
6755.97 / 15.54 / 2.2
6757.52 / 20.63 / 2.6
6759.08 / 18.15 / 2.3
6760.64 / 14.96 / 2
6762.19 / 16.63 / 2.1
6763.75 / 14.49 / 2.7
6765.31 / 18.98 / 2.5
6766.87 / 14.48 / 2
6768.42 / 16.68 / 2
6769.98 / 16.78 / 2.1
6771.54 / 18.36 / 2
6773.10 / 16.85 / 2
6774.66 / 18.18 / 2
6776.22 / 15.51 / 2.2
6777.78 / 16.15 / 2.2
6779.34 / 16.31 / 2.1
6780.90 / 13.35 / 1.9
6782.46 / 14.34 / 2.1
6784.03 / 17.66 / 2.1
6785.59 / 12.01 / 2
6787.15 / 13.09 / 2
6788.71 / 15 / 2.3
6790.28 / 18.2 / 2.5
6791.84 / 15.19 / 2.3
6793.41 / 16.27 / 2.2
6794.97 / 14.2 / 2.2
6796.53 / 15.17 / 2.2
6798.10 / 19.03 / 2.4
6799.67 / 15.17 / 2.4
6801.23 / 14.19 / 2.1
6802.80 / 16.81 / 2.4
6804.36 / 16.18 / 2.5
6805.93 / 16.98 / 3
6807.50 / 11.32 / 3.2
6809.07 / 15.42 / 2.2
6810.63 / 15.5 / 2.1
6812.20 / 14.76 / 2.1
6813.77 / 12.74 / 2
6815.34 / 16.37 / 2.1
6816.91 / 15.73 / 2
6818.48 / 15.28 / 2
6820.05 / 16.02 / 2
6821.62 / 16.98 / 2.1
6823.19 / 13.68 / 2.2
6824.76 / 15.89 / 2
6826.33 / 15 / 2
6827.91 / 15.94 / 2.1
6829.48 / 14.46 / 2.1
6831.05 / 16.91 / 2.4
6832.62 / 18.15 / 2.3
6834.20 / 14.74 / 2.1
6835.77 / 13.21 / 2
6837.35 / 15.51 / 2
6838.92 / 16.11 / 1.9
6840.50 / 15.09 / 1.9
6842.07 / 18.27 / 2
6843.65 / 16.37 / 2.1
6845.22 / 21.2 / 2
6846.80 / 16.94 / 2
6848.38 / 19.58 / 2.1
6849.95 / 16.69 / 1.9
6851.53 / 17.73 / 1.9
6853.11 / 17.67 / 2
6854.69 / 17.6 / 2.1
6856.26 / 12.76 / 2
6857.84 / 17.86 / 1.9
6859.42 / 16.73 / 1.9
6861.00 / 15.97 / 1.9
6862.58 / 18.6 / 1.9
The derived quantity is 4.3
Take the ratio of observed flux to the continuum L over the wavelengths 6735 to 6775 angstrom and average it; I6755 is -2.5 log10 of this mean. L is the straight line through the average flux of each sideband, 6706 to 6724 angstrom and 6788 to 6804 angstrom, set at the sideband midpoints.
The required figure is 0.140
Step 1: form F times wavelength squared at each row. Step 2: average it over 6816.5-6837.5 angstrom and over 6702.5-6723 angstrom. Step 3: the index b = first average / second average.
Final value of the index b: 0.75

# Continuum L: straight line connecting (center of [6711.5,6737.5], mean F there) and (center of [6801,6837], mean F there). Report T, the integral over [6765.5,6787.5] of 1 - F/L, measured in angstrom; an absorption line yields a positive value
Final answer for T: 2.81 angstrom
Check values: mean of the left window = 21.6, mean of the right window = 15.3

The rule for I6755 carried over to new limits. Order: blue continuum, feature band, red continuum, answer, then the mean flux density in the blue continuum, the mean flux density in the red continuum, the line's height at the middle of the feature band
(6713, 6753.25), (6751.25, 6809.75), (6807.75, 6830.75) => 0.09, 19.8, 15.2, 17.3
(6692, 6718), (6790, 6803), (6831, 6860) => 0.14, 20.4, 16.8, 18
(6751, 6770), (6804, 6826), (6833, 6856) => 0.10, 16.4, 16.8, 16.7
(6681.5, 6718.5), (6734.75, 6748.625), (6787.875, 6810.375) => 0.06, 19.2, 15.6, 17.7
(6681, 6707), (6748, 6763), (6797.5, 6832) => -0.04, 17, 15.5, 16.2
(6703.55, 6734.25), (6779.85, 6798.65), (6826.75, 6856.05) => 0.21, 20.8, 16.7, 18.4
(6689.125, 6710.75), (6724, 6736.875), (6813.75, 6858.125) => -0.11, 17.4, 16.3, 17.2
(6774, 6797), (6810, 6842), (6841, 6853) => 0.11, 15.4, 18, 17.1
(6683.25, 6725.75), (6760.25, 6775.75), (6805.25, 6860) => 0.06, 19.3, 16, 17.7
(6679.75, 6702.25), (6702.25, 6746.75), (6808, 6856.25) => -0.16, 17.1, 16.1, 16.8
